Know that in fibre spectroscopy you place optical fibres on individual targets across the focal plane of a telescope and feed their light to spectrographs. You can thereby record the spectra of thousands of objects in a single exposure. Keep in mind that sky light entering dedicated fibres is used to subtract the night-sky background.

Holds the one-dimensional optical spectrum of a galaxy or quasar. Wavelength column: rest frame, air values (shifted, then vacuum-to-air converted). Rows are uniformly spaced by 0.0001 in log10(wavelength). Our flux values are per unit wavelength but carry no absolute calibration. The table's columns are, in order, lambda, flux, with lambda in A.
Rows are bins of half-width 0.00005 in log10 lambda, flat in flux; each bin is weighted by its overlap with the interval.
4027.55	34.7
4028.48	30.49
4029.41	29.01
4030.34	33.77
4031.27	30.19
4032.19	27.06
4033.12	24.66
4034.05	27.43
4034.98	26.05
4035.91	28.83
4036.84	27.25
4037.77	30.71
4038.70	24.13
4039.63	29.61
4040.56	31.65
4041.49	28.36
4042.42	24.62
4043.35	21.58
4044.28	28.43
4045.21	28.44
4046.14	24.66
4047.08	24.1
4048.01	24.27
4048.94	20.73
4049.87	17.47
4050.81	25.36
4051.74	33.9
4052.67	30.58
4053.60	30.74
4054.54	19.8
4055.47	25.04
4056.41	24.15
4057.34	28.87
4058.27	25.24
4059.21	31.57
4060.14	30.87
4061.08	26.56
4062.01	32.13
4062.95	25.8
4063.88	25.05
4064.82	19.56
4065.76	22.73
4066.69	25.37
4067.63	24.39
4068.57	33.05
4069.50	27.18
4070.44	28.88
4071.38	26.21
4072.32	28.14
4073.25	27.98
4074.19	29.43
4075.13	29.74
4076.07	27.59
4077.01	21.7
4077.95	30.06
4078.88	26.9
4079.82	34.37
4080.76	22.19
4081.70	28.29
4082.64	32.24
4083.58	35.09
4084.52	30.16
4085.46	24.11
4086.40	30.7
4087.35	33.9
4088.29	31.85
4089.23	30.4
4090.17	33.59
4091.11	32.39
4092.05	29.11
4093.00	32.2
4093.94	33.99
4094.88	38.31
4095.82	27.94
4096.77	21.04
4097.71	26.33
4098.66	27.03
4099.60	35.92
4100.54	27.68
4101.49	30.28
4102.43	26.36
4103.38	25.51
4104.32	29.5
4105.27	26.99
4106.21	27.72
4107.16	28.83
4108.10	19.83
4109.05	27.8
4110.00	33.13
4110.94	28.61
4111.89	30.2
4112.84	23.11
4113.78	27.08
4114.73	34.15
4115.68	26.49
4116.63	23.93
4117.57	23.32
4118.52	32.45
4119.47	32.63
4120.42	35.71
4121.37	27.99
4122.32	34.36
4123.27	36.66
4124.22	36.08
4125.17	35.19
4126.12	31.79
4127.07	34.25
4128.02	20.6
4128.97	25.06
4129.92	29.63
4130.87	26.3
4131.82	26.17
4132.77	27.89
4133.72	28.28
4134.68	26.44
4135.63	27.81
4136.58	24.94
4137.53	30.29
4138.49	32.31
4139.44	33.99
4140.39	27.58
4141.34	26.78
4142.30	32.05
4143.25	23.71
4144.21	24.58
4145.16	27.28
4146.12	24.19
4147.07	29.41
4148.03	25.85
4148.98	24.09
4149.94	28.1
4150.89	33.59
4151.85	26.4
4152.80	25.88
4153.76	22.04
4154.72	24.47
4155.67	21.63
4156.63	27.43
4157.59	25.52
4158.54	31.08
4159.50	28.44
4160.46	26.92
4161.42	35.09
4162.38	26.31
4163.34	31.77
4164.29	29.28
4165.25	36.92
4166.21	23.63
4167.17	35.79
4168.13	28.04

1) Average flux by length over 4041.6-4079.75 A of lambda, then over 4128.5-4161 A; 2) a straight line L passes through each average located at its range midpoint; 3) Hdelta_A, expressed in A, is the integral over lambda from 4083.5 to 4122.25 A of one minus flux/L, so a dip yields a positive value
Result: -3.49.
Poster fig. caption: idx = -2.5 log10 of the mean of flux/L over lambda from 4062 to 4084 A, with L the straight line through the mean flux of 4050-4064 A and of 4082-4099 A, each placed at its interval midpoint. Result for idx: 0.055 mag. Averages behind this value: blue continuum 27.5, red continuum 30.6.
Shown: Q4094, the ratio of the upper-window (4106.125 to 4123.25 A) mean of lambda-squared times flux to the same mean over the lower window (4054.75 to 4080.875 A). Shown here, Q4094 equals 1.1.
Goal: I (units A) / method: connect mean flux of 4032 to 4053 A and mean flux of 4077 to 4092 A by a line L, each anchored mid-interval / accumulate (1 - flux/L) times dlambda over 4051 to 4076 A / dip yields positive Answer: 0.8 A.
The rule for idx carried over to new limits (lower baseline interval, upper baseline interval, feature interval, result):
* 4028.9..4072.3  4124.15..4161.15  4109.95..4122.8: -0.072 mag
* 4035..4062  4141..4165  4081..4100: -0.135 mag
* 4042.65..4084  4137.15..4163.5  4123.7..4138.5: -0.052 mag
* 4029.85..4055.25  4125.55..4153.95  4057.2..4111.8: -0.055 mag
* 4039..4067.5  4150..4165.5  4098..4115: -0.040 mag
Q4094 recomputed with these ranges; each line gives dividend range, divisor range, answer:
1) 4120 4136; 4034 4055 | 1.18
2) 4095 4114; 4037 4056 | 1.09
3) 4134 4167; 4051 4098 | 1.01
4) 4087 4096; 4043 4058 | 1.30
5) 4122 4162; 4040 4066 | 1.13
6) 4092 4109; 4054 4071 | 1.10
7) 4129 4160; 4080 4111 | 0.95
